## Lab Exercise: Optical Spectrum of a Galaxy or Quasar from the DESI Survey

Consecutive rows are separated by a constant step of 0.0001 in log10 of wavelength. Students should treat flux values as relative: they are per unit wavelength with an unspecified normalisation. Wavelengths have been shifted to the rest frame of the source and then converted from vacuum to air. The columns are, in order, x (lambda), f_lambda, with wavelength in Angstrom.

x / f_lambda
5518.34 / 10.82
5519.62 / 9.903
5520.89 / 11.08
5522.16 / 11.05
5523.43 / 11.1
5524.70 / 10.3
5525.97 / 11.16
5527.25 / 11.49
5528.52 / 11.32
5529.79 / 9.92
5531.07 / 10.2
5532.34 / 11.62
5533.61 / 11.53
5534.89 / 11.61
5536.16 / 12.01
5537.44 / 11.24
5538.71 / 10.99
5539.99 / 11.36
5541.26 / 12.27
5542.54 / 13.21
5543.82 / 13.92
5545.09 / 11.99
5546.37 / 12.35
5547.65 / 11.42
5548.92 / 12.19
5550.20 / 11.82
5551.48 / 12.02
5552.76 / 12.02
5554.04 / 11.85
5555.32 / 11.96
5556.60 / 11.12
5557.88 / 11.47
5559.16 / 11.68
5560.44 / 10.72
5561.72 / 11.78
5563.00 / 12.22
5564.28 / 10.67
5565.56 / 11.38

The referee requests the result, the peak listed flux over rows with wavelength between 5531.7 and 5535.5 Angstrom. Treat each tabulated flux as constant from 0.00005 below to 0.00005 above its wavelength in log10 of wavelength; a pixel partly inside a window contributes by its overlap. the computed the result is 11.62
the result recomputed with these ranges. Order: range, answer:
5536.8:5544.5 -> 13.92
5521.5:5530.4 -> 11.49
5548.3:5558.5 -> 12.19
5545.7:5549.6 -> 12.35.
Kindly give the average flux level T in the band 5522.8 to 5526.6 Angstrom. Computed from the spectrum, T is 10.9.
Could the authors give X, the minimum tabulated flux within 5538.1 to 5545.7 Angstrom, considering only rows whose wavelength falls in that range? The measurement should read 10.99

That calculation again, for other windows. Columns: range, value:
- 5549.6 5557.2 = 11.12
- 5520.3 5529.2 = 10.3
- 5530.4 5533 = 10.2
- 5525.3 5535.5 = 9.92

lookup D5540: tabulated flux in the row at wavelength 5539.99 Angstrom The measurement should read 11.36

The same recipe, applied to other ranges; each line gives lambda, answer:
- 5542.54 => 13.21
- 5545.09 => 11.99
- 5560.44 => 10.72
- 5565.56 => 11.38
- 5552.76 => 12.02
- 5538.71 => 10.99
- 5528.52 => 11.32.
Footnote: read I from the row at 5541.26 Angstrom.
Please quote 12.27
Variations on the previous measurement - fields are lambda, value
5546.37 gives 12.35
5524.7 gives 10.3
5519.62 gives 9.903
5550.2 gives 11.82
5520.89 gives 11.08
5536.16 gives 12.01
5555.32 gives 11.96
